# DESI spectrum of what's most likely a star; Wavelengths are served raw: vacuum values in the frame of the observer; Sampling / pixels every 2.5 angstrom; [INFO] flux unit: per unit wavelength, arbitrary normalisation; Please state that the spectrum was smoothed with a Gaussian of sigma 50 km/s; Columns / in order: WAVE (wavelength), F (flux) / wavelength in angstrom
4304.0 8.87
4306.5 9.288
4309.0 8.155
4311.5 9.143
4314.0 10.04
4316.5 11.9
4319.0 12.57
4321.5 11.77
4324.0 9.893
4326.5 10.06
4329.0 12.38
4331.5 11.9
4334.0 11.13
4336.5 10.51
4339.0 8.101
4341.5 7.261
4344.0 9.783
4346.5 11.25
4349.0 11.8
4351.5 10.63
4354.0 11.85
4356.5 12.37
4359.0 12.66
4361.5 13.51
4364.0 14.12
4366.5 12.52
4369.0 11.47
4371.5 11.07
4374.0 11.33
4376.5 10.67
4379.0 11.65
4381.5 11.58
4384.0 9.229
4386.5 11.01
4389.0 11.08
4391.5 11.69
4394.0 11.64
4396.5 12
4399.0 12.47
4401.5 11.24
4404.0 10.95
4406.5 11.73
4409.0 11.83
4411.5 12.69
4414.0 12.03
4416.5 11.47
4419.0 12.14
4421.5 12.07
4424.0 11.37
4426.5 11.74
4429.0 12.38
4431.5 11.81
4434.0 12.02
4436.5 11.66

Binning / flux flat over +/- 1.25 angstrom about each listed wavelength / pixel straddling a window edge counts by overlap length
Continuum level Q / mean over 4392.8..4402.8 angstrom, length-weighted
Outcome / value 11.8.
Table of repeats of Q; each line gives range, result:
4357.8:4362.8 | 13.1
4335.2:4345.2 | 8.92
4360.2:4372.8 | 12.5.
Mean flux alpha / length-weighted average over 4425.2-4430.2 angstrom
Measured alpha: 12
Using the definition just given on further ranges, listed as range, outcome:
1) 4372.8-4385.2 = 10.9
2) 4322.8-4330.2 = 10.8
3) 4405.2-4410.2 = 11.8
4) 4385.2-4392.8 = 11.2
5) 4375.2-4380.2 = 11.2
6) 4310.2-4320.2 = 10.9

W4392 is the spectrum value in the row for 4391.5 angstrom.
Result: 11.69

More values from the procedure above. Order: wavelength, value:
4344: 9.783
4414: 12.03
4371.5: 11.07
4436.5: 11.66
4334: 11.13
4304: 8.87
